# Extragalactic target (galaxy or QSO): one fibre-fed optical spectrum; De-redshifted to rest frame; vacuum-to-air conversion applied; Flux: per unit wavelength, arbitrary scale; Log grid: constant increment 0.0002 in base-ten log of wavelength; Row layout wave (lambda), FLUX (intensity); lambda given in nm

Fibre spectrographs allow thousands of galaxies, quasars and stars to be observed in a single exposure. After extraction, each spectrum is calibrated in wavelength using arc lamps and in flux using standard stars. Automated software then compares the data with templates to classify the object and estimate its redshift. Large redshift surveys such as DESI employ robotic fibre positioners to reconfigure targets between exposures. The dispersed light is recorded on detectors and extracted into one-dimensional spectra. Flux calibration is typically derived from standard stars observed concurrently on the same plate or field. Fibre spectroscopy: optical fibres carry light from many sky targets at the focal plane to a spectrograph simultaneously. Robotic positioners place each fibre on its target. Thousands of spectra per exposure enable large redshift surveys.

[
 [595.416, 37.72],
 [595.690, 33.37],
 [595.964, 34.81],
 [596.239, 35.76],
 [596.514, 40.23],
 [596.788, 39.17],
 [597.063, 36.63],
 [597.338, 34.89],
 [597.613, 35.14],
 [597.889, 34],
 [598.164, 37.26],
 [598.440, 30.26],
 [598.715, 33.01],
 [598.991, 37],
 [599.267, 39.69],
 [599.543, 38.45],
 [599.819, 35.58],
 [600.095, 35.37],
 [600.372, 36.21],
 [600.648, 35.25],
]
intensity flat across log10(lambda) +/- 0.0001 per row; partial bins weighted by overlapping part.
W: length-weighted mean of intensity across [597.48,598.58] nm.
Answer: 34.2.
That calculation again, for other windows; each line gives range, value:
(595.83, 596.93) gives 37.5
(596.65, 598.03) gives 36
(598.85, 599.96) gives 37.7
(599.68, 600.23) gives 35.5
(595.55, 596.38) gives 34.7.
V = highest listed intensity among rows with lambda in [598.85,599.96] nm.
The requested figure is 39.69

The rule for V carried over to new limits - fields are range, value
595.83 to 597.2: 40.23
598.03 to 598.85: 37.26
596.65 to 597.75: 39.17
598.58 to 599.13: 37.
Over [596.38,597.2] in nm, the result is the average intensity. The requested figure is 38.7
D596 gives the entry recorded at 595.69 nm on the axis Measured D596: 33.37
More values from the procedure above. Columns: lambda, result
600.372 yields 36.21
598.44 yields 30.26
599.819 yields 35.58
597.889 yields 34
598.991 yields 37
